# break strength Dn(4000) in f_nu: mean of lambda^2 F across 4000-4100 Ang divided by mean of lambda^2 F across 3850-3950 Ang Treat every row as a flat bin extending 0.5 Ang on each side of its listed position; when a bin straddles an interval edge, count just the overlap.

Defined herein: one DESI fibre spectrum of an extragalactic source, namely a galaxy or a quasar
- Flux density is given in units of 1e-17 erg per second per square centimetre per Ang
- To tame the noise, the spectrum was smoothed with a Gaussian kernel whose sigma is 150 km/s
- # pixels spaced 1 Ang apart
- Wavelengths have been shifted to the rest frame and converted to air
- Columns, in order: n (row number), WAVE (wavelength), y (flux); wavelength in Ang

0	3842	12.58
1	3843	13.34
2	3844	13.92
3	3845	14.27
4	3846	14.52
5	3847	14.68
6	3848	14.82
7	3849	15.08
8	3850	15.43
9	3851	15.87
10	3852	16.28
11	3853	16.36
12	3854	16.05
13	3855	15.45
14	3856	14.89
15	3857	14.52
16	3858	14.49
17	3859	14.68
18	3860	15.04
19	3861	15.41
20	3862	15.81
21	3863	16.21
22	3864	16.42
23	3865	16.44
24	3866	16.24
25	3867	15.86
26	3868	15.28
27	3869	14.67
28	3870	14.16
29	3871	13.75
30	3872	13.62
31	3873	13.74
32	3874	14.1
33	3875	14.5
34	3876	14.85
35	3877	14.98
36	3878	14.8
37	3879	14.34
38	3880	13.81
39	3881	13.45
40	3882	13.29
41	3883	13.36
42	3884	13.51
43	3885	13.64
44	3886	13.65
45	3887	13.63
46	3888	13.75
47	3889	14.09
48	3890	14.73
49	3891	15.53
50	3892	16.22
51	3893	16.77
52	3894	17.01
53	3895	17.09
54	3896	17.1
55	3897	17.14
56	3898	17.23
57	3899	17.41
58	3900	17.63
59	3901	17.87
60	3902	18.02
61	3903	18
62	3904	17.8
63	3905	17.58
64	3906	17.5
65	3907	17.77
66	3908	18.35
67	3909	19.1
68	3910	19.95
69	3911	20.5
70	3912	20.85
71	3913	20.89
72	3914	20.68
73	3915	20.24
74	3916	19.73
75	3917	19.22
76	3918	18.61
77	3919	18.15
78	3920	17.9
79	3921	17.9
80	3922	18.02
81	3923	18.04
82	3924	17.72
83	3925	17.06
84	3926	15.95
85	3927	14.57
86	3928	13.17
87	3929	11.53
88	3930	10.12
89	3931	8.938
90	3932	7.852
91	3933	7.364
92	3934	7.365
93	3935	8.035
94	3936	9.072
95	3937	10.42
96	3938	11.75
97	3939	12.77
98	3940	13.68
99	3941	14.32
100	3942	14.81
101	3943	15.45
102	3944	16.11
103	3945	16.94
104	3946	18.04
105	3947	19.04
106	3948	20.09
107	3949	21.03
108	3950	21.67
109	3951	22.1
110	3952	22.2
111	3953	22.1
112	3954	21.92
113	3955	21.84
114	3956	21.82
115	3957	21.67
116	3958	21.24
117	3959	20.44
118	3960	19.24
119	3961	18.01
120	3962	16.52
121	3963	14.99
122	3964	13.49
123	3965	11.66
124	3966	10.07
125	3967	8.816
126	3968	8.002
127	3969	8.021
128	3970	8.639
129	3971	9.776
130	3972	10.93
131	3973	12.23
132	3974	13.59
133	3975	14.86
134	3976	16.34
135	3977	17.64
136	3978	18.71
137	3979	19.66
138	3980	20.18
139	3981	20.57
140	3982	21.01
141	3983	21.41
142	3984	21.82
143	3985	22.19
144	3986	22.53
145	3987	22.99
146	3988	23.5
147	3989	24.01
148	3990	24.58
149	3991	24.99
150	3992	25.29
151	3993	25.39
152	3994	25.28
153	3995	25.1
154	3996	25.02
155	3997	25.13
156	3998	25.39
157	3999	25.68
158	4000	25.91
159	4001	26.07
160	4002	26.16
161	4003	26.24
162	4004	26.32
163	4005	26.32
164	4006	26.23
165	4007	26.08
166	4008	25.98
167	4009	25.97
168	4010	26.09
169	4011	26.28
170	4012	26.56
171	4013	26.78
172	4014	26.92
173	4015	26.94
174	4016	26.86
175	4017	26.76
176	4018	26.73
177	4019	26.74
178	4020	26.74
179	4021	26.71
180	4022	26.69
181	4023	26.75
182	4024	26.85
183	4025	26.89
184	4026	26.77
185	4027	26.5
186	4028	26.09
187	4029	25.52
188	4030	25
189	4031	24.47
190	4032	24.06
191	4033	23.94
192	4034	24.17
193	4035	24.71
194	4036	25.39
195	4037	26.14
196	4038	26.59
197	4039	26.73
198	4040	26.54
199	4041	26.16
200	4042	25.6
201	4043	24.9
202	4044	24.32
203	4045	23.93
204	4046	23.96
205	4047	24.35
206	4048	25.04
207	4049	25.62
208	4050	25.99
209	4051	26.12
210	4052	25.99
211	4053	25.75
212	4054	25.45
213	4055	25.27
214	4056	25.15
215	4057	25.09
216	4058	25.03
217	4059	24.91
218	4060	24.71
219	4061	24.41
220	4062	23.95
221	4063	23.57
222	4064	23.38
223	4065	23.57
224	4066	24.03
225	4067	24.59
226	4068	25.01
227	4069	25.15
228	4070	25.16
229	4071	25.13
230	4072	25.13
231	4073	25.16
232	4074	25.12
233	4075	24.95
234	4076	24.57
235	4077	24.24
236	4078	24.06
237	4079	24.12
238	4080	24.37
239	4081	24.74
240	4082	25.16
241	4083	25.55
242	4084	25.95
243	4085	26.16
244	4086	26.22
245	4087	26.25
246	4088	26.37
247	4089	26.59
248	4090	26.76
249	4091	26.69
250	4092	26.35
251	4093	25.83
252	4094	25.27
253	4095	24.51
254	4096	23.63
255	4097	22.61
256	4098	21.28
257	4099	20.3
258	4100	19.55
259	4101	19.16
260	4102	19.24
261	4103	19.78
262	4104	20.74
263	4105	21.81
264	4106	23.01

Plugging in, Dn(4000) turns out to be 1.75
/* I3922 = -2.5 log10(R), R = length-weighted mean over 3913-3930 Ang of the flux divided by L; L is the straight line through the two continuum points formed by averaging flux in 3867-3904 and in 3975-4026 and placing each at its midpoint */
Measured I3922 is 0.05 mag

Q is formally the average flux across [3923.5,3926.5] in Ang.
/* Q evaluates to 16.9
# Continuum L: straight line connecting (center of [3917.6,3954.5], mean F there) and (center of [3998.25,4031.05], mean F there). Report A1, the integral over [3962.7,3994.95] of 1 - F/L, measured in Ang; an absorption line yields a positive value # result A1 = 5.92 Ang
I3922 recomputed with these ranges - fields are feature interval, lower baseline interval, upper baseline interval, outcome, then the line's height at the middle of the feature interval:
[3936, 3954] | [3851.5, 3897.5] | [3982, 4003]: 0.207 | 20.6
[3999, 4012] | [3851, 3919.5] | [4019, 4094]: -0.156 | 22.6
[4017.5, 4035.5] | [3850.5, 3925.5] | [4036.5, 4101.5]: -0.135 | 22.8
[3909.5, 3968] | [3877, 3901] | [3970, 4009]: 0.132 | 18.6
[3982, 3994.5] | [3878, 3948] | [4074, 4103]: -0.214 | 19.3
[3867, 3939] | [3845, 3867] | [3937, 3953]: 0.065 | 16.4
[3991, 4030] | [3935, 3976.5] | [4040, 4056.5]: -0.224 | 21.3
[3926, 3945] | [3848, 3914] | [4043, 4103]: 0.484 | 18.4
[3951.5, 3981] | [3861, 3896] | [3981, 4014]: 0.347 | 22.3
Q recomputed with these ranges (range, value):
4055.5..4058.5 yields 25.1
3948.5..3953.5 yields 21.8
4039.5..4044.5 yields 25.5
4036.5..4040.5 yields 26.5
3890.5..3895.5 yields 16.5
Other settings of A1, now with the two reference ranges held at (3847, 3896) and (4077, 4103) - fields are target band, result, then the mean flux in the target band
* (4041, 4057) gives -2.0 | 25.2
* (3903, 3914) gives -1.7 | 19.1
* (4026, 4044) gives -3.0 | 25.4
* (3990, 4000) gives -2.5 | 25.3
